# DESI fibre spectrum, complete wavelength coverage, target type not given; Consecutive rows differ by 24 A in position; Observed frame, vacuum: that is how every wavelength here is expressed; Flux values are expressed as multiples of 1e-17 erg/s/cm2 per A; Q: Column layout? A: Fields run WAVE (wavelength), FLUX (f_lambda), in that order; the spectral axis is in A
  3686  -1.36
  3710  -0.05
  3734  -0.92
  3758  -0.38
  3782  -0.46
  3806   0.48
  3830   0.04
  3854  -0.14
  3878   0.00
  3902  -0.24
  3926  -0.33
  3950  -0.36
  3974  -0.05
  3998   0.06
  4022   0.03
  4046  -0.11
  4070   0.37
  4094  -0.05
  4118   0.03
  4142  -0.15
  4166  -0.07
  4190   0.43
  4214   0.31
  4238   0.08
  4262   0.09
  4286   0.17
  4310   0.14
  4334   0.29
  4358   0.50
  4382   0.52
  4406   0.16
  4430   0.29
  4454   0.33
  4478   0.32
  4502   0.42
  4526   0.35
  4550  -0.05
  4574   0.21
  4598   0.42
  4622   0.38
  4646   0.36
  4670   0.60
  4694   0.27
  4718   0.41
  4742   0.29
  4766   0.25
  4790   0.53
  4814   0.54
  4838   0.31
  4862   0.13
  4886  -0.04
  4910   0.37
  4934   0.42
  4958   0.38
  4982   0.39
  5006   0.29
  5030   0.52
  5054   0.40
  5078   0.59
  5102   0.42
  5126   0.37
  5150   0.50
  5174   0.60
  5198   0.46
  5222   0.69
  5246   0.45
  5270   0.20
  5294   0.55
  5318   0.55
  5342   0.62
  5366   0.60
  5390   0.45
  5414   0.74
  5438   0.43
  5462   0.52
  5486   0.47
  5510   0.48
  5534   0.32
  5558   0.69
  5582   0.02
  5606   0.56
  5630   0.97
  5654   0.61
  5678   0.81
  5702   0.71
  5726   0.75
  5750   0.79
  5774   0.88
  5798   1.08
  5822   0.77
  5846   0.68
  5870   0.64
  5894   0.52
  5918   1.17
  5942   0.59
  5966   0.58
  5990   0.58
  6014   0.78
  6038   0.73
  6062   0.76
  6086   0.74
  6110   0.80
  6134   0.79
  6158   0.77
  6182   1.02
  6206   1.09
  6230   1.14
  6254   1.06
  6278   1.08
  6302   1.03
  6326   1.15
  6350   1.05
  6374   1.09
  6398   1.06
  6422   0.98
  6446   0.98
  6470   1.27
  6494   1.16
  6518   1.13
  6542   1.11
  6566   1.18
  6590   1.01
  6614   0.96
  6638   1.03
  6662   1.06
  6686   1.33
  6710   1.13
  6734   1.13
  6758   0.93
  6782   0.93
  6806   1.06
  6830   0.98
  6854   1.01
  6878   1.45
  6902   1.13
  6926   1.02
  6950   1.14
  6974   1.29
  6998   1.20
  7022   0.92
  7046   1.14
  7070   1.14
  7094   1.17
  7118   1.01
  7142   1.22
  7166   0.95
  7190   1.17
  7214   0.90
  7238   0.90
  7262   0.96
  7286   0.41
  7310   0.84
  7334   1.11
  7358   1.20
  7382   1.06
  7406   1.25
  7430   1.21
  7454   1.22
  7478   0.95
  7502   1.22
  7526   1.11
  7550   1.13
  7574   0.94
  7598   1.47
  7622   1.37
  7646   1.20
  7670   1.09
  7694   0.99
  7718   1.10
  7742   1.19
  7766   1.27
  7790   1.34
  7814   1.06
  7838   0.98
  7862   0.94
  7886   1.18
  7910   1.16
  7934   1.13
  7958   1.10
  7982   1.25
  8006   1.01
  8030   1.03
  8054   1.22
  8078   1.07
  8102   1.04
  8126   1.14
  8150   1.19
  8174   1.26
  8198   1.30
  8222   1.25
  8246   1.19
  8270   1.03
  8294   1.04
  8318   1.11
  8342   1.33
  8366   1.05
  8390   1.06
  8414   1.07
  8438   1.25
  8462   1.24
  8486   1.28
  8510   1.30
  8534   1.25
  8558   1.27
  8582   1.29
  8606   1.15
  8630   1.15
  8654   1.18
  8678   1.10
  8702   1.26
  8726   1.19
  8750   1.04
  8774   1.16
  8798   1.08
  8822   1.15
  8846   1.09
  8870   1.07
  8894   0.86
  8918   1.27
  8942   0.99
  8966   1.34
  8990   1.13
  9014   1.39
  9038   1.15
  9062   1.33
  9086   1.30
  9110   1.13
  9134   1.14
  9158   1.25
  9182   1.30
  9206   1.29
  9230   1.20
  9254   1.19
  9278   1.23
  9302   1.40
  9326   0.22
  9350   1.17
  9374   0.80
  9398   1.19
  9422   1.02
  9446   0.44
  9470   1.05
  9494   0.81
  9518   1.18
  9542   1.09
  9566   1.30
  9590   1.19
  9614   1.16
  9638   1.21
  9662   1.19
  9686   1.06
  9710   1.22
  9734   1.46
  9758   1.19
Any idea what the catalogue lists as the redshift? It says 0.40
